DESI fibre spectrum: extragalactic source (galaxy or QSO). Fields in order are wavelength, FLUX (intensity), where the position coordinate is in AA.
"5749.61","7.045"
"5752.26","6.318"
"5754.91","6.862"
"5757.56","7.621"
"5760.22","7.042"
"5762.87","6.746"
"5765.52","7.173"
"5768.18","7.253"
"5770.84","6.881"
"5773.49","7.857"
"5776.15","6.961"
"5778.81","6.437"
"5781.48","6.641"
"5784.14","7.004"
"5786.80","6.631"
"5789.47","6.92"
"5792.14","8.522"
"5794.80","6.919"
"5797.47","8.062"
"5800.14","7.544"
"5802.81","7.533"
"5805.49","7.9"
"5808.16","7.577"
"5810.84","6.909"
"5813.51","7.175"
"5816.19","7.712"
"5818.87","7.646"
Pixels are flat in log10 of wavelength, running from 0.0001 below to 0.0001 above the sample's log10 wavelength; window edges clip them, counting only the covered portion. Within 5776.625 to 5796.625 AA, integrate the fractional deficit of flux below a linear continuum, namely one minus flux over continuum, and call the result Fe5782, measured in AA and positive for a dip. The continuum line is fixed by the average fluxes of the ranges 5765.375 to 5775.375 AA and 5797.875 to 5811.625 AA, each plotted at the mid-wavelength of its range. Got 1.0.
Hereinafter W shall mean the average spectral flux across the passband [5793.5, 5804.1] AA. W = 7.52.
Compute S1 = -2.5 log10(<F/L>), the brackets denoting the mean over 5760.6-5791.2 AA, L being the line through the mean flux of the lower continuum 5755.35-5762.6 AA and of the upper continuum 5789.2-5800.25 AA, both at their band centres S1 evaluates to 0.065 mag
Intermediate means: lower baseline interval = 7.18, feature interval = 6.98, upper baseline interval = 7.67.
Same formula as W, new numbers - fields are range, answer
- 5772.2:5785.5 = 6.98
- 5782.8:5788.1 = 6.83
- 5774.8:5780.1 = 6.71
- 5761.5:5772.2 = 7.02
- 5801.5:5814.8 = 7.42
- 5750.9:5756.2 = 6.59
